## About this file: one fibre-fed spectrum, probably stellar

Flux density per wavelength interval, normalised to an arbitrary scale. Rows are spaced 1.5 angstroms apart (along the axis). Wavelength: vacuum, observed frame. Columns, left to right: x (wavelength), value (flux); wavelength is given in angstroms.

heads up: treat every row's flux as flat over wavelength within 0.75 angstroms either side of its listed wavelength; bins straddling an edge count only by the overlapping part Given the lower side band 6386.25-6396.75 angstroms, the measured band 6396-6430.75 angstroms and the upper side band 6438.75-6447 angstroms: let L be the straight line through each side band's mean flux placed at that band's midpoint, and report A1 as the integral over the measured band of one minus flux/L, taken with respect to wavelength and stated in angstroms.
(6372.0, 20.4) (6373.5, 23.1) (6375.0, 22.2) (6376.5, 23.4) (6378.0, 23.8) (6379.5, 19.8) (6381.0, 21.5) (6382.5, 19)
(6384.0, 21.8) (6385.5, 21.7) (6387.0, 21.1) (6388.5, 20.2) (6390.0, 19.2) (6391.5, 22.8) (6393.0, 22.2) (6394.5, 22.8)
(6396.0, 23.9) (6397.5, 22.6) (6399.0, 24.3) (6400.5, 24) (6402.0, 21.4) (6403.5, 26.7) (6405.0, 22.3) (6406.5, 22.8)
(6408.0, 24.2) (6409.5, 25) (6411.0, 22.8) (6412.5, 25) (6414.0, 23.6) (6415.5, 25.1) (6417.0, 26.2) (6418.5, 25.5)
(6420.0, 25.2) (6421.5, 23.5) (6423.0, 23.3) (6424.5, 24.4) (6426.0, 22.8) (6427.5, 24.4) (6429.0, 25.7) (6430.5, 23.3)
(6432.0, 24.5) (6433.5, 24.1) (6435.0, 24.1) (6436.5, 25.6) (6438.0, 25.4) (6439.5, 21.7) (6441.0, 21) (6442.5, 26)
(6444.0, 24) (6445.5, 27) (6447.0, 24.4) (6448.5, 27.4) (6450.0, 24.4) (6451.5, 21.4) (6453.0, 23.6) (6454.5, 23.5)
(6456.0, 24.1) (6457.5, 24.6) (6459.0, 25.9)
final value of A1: -2.2 angstroms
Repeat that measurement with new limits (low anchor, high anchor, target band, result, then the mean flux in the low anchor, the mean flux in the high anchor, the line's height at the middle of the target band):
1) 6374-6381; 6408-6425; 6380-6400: 1.0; 22.2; 24.5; 23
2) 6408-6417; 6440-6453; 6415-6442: 0.2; 24.5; 24.3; 24.4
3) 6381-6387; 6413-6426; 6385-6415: -0.5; 20.9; 24.5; 22.6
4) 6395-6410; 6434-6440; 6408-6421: -0.5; 23.7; 24.3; 23.9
